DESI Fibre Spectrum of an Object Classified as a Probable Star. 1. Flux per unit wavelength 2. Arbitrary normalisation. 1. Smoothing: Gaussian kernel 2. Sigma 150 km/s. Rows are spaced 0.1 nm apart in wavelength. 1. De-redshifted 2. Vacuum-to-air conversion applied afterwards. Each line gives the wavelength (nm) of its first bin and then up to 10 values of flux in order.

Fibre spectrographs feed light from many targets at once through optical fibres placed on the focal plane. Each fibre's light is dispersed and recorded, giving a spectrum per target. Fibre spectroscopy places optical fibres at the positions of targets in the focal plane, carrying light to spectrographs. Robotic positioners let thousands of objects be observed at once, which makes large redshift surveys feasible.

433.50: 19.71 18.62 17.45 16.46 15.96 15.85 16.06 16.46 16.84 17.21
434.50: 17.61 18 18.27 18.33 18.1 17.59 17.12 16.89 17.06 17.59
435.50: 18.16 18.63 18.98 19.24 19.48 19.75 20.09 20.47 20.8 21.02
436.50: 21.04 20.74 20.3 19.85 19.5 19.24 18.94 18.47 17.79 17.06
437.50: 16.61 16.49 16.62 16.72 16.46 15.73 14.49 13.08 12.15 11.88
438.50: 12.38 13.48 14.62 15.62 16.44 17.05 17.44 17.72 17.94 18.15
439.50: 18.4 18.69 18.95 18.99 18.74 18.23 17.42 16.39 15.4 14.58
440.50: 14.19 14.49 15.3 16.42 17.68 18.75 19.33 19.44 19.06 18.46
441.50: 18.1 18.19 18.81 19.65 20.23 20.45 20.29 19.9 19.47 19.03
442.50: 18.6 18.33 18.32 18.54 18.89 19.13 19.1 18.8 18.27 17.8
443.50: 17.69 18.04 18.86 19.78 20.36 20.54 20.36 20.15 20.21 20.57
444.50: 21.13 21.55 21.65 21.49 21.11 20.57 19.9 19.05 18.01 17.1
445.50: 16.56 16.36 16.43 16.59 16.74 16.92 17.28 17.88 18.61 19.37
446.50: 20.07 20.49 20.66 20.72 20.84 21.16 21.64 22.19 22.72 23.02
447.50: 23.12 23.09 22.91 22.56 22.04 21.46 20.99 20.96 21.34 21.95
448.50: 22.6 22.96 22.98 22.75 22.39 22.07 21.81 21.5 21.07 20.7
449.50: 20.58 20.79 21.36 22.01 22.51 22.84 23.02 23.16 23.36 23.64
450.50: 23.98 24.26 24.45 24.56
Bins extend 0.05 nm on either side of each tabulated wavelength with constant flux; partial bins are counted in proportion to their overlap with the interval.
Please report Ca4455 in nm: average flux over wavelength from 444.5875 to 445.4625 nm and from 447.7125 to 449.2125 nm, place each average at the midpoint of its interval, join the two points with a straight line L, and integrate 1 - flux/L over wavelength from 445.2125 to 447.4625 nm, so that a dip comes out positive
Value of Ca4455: 0.174 nm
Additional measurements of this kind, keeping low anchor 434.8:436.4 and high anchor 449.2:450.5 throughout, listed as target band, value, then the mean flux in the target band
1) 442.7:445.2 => 0.121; 19.7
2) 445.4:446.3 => 0.179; 17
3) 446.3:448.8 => -0.013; 21.7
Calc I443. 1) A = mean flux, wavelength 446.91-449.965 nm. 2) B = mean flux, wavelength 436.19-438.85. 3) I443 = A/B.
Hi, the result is 1.29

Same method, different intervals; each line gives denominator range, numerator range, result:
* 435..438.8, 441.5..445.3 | 1.12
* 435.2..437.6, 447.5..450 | 1.15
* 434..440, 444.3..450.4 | 1.19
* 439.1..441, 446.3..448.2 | 1.25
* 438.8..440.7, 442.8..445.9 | 1.12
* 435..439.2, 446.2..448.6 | 1.23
